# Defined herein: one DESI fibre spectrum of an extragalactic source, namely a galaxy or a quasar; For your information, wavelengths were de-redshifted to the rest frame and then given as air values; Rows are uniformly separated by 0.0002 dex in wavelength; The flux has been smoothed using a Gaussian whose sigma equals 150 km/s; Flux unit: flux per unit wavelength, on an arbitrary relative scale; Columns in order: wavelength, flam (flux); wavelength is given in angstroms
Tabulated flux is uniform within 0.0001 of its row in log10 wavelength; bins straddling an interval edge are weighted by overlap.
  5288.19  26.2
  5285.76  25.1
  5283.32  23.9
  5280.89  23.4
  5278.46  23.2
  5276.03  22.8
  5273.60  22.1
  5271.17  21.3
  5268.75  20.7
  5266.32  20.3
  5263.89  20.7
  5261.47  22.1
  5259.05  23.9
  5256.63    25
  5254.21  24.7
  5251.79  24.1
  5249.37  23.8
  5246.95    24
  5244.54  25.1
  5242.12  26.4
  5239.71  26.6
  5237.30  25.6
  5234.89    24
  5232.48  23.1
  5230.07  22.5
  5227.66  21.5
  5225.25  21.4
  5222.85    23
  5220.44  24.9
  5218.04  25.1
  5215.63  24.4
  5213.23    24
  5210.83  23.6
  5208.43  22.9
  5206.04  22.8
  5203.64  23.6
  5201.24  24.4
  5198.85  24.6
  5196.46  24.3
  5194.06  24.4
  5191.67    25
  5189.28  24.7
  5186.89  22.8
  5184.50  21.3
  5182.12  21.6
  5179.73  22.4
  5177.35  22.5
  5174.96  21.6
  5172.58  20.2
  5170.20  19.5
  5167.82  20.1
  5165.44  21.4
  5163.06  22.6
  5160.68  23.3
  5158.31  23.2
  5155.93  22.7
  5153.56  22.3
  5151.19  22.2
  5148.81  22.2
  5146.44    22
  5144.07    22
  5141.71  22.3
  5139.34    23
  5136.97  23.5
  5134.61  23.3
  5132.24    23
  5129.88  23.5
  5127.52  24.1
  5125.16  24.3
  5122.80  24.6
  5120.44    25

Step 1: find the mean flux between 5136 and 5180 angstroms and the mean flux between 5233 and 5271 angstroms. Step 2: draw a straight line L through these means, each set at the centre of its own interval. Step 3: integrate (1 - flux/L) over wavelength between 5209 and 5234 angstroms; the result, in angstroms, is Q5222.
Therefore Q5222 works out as -0.2 angstroms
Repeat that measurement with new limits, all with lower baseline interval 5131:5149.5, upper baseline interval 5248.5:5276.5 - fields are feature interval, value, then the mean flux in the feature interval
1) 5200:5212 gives -0.4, 23.5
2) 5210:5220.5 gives -0.8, 24.4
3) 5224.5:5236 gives 0.0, 22.5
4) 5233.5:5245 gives -1.5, 25.5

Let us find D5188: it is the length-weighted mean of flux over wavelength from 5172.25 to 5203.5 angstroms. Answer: 23.2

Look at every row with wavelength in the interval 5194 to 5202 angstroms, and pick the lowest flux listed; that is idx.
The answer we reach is 24.3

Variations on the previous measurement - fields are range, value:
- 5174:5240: 21.3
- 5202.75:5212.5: 22.8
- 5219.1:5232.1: 21.4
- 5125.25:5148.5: 22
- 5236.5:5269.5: 20.3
